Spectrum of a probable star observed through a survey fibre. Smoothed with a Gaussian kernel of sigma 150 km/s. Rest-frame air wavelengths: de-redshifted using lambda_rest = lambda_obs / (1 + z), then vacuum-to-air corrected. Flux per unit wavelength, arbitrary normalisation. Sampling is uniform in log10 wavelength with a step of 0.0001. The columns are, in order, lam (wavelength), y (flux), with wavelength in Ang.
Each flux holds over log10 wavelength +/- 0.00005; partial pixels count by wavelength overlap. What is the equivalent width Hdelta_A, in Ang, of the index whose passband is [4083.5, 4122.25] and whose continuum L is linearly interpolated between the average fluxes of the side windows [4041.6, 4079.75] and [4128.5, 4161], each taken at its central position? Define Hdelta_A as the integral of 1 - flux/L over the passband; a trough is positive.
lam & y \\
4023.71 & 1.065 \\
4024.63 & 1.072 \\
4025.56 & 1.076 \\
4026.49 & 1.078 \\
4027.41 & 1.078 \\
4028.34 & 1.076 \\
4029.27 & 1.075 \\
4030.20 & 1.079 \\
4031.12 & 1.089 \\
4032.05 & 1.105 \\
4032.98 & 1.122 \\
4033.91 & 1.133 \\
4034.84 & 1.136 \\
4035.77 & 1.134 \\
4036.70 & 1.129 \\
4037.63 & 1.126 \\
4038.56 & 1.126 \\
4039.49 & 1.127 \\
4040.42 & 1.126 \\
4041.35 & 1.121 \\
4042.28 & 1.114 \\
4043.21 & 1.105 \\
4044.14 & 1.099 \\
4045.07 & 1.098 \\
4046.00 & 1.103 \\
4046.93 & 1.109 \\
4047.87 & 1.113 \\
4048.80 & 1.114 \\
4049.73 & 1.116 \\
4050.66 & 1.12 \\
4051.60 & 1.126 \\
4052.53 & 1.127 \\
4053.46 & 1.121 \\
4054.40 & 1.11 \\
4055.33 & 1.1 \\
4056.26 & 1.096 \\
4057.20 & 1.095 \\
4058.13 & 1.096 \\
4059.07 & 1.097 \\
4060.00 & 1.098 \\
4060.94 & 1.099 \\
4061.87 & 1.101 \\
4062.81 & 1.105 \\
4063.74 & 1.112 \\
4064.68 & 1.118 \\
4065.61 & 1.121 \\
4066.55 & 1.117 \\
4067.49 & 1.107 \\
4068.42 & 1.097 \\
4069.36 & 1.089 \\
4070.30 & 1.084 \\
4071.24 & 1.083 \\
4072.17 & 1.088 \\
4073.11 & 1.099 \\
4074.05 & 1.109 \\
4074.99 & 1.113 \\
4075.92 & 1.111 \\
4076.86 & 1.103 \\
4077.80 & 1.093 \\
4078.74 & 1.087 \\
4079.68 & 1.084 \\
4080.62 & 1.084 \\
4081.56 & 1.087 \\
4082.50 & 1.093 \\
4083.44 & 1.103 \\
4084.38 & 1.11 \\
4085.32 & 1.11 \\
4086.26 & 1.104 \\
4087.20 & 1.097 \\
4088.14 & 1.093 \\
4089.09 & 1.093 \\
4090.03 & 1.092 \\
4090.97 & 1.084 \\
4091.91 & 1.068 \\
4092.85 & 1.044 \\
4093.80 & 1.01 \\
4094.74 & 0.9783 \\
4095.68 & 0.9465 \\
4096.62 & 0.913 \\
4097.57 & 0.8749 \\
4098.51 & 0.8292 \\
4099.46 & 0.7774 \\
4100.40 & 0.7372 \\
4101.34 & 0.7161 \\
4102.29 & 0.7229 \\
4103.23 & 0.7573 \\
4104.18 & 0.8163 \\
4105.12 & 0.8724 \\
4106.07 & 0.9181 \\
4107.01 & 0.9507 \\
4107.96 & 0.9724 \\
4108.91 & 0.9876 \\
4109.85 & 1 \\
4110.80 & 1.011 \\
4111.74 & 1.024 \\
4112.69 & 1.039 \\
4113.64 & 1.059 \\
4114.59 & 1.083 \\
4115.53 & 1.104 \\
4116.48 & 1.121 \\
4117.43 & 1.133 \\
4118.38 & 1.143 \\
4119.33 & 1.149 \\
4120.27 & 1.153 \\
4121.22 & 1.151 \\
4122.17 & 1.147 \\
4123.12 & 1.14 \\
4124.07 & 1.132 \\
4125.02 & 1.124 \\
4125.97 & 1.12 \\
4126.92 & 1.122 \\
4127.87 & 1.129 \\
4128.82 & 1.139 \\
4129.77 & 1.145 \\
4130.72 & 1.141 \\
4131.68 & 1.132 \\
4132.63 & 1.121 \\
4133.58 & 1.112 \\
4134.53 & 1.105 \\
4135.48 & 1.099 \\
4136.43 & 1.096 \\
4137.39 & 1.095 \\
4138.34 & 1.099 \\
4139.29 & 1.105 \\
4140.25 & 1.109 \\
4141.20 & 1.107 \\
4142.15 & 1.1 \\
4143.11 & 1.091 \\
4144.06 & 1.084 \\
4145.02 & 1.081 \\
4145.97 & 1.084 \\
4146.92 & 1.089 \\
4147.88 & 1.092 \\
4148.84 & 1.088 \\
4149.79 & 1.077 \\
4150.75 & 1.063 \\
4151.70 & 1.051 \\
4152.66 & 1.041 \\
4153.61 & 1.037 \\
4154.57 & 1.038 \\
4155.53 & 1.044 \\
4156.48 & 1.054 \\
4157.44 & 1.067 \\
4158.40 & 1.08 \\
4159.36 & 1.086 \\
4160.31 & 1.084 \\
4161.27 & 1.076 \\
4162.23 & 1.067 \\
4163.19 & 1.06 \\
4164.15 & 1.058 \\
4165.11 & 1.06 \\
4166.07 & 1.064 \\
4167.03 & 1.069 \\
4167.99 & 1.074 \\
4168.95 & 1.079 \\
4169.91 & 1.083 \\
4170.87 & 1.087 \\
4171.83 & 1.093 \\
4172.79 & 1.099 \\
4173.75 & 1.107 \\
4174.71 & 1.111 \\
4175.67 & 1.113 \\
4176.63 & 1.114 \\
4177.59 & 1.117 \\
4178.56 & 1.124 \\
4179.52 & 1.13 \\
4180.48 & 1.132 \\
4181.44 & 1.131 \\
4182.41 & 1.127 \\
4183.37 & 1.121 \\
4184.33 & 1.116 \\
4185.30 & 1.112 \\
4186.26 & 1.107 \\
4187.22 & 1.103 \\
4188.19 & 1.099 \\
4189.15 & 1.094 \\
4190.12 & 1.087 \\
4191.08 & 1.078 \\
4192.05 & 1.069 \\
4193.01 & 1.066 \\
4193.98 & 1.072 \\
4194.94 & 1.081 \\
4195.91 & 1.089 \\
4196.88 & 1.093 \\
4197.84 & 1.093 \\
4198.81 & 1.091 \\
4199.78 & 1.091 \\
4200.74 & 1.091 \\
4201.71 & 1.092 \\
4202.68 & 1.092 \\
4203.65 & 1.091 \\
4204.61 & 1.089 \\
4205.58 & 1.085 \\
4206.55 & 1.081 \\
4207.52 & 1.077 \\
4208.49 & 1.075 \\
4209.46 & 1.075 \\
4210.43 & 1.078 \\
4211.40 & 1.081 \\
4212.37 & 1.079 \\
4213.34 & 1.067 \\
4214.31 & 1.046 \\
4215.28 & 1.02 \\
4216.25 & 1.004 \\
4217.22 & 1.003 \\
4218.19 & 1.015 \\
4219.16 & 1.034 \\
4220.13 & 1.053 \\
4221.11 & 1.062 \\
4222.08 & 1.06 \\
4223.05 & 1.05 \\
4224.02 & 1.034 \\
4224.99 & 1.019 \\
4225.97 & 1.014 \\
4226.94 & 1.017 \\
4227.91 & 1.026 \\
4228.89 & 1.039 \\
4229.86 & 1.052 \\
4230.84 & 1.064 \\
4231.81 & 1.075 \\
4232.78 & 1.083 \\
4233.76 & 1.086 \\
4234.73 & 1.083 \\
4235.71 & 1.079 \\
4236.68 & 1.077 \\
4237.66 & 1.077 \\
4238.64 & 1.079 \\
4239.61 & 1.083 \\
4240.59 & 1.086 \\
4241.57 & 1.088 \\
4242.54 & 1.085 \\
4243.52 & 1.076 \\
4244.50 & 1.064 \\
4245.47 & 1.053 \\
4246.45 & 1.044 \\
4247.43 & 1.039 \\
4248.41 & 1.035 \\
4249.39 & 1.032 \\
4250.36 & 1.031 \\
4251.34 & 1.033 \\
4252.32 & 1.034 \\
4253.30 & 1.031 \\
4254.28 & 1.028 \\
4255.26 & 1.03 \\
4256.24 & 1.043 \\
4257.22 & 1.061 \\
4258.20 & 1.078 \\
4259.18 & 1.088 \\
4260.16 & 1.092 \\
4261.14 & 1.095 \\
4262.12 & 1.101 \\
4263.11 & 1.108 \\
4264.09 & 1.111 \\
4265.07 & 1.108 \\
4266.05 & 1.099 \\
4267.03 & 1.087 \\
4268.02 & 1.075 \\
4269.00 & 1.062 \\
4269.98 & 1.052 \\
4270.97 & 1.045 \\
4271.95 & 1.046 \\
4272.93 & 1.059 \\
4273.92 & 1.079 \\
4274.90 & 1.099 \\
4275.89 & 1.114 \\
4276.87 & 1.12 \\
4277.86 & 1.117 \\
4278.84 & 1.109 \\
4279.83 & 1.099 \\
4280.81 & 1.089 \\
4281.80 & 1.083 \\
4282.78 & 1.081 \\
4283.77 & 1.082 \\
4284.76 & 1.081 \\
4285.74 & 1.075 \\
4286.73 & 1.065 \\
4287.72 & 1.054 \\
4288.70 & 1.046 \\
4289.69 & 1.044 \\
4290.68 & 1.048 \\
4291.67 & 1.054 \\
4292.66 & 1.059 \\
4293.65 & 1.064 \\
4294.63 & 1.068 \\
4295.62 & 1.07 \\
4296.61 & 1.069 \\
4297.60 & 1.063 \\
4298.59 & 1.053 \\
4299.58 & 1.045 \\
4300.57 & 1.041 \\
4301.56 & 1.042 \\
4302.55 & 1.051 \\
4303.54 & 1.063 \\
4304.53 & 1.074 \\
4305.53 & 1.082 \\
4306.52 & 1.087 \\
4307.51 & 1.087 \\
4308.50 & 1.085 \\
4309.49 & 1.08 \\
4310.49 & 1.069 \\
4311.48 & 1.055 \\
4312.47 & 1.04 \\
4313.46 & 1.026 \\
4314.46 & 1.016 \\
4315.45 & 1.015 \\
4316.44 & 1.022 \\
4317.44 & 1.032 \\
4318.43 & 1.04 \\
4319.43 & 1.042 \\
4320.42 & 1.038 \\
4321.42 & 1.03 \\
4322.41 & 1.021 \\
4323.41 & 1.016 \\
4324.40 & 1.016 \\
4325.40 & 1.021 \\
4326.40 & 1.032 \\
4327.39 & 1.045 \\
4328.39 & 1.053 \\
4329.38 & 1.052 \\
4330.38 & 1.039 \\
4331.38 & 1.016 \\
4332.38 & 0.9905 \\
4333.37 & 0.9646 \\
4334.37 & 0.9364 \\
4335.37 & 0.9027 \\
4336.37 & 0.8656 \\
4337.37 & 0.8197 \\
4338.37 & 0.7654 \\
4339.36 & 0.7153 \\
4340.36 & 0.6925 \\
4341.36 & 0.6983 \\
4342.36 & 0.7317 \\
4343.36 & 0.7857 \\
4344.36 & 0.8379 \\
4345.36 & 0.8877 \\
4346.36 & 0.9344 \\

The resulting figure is 3.4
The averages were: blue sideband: 1.1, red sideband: 1.09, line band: 1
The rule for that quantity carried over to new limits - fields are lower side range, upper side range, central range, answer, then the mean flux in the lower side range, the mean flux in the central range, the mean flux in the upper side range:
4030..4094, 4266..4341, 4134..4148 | -0.20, 1.1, 1.1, 1.03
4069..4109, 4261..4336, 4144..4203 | -3.54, 1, 1.09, 1.06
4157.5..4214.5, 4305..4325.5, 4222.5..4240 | 0.26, 1.09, 1.06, 1.04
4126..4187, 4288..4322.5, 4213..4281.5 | 0.34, 1.09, 1.06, 1.05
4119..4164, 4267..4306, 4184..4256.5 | 1.19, 1.1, 1.06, 1.07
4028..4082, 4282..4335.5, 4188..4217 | -0.17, 1.11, 1.08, 1.04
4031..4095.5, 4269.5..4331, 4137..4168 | 0.28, 1.1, 1.07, 1.06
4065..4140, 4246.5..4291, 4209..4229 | 0.44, 1.05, 1.04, 1.07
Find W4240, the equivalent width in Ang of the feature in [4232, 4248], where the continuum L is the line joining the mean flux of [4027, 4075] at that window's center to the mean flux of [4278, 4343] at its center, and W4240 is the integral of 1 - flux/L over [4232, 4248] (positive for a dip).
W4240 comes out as -0.5 Ang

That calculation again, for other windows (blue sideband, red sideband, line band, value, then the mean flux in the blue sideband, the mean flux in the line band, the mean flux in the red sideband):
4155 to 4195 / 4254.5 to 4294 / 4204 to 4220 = 0.4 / 1.09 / 1.06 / 1.08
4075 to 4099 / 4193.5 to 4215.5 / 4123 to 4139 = -0.9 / 1.05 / 1.12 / 1.08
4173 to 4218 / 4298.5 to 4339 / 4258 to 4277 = -0.7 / 1.09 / 1.09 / 1.02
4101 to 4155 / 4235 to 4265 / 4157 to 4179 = -0.5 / 1.06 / 1.09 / 1.07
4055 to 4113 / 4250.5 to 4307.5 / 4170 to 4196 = -1.3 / 1.03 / 1.1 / 1.07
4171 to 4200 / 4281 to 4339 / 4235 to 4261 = 0.2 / 1.1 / 1.06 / 1.03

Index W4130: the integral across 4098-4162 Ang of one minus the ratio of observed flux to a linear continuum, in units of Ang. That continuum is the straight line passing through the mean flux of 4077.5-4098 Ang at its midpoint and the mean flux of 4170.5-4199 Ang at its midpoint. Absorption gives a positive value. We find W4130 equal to 1.67 Ang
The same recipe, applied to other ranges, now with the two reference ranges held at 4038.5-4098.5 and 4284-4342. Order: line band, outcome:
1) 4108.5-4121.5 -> -0.11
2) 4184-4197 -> -0.50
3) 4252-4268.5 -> -0.75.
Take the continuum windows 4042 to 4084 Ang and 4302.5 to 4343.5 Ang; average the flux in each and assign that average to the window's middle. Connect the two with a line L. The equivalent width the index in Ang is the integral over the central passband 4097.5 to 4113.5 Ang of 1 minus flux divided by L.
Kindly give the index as 2.9 Ang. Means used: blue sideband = 1.1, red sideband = 0.982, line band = 0.887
